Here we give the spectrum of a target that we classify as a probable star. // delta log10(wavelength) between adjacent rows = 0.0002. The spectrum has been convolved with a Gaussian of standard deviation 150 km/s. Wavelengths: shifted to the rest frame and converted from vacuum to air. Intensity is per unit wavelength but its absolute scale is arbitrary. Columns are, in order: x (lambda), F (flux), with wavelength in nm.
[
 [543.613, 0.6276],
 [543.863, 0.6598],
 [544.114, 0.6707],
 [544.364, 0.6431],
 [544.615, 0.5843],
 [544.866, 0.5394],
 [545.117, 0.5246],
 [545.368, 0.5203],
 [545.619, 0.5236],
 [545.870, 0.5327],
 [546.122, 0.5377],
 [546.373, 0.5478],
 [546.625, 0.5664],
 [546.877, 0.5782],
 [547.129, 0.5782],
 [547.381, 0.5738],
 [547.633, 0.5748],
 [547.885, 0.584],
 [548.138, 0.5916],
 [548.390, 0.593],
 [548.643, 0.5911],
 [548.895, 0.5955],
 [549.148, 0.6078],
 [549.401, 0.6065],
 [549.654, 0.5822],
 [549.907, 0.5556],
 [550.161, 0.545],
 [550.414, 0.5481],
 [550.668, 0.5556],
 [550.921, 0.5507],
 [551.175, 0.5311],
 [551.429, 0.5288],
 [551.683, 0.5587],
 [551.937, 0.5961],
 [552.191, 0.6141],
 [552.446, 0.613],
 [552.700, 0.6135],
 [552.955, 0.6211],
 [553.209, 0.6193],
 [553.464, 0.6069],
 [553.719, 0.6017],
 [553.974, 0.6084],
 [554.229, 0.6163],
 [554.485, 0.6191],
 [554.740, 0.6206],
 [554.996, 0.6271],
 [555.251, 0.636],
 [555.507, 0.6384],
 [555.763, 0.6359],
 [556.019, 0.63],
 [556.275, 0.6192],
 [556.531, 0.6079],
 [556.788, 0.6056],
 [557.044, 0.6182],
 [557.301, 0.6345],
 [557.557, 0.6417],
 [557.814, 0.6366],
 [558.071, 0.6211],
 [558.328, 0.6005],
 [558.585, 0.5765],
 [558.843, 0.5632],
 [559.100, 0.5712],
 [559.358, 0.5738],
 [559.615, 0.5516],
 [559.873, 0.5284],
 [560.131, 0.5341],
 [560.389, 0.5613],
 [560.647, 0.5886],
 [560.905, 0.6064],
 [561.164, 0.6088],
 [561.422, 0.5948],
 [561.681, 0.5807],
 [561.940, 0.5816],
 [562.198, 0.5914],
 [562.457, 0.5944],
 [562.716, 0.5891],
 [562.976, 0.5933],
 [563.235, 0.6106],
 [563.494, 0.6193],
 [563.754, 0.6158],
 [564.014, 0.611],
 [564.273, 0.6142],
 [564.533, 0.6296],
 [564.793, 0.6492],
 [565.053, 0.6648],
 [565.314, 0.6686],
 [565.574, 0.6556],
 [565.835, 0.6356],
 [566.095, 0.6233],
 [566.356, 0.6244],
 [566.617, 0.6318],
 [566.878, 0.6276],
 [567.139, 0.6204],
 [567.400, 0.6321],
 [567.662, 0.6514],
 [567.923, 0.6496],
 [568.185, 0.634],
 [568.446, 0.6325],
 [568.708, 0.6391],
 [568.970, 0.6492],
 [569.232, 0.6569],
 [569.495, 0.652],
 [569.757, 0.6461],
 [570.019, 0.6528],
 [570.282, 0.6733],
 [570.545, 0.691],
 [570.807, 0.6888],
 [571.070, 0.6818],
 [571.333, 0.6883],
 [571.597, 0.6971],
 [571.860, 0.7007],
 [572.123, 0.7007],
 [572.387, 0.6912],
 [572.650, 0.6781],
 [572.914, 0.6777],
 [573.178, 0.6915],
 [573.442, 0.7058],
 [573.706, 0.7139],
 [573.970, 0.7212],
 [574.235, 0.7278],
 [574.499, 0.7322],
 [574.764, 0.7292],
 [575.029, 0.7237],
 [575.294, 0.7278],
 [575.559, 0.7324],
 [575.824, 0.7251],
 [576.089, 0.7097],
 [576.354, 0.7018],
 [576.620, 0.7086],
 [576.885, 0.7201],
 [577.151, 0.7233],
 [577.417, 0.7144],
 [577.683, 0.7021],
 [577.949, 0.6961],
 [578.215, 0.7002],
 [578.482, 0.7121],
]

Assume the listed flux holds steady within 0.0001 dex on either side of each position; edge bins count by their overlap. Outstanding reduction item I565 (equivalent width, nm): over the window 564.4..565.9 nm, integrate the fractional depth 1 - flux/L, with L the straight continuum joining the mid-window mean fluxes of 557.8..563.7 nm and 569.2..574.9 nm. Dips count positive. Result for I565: -0.06 nm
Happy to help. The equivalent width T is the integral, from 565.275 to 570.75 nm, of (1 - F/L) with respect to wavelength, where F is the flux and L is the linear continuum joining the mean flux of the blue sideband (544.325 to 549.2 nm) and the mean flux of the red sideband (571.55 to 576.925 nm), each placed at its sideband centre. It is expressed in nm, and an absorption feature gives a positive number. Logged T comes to 0.26 nm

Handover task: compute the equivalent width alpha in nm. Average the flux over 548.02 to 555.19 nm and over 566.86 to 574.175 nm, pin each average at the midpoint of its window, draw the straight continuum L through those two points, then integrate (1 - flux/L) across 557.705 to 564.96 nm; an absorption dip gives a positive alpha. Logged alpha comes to 0.45 nm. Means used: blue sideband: 0.59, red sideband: 0.671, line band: 0.593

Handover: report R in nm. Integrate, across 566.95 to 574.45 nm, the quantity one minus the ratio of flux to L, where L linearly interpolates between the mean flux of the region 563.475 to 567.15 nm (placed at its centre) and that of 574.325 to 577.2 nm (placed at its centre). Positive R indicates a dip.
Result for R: 0.06 nm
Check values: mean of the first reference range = 0.634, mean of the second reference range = 0.721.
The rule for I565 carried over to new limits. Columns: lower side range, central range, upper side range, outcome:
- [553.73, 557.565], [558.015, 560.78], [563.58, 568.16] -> 0.26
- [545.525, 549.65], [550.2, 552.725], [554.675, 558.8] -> 0.11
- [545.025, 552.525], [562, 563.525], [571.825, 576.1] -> 0.12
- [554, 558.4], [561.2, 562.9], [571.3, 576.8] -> 0.16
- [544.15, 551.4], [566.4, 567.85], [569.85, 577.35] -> 0.08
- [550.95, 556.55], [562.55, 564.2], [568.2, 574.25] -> 0.10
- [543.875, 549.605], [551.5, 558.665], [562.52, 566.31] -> -0.17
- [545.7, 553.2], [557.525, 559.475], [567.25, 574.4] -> 0.07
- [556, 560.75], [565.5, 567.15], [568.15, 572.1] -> 0.03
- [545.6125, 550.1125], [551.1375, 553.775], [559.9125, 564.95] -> -0.05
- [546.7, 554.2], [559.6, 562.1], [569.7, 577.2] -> 0.25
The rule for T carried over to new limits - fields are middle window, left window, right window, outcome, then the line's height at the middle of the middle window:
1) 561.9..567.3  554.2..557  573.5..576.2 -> 0.388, 0.67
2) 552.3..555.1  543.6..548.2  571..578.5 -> -0.018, 0.611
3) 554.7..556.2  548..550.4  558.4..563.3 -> -0.130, 0.581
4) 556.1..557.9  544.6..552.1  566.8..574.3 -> -0.053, 0.605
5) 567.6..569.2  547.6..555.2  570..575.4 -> 0.083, 0.678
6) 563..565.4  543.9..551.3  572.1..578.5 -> 0.095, 0.655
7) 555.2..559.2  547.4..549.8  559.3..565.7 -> -0.117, 0.597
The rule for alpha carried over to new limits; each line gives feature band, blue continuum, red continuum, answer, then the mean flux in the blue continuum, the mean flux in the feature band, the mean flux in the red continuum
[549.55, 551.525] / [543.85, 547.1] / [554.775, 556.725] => 0.16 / 0.568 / 0.55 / 0.627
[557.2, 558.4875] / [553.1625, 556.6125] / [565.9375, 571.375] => 0.00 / 0.621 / 0.626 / 0.649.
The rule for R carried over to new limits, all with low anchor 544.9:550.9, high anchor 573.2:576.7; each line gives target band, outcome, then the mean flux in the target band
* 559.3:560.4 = 0.15 nm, 0.547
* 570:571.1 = 0.02 nm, 0.68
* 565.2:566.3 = 0.04 nm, 0.644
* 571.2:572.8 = 0.02 nm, 0.692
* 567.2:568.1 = 0.05 nm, 0.642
